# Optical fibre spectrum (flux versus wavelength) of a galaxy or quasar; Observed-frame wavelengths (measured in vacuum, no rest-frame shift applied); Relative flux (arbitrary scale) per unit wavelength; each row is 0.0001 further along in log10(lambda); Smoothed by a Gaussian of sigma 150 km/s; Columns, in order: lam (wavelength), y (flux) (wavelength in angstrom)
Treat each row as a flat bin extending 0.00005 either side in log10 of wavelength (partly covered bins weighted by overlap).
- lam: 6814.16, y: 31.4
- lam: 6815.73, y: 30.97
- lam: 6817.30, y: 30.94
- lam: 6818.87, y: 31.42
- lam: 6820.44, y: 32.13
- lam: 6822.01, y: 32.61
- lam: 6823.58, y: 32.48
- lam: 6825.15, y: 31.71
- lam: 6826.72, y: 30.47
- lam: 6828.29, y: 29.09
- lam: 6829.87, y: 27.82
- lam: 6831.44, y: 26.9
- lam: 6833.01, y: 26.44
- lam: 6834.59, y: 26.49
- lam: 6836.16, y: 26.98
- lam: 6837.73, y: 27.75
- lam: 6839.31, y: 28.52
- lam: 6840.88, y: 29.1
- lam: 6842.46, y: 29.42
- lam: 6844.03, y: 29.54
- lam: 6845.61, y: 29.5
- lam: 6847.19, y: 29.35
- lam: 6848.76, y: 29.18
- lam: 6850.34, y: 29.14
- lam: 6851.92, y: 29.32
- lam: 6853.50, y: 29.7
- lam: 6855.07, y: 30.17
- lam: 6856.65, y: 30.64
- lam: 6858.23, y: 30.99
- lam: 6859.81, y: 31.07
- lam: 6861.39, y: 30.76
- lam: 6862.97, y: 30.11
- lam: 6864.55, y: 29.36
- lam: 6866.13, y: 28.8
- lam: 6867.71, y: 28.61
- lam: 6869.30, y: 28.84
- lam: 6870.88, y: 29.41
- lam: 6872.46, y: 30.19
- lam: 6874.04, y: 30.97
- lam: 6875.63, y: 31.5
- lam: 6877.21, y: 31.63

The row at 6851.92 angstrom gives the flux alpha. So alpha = 29.32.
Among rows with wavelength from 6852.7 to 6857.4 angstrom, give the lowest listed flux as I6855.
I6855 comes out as 29.7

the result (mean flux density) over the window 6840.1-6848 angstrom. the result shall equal 29.4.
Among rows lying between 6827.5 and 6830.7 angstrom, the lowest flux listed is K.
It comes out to 27.82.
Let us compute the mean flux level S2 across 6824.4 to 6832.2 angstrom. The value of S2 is 29.2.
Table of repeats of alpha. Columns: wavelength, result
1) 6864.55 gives 29.36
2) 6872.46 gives 30.19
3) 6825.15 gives 31.71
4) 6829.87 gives 27.82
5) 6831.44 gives 26.9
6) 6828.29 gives 29.09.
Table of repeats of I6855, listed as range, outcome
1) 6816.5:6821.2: 30.94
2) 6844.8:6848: 29.35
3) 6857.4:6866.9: 28.8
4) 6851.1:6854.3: 29.32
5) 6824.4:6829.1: 29.09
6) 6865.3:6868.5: 28.61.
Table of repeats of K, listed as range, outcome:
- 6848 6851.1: 29.14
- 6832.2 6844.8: 26.44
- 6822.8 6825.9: 31.71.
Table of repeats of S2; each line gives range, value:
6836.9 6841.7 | 28.4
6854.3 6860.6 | 30.7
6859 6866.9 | 30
